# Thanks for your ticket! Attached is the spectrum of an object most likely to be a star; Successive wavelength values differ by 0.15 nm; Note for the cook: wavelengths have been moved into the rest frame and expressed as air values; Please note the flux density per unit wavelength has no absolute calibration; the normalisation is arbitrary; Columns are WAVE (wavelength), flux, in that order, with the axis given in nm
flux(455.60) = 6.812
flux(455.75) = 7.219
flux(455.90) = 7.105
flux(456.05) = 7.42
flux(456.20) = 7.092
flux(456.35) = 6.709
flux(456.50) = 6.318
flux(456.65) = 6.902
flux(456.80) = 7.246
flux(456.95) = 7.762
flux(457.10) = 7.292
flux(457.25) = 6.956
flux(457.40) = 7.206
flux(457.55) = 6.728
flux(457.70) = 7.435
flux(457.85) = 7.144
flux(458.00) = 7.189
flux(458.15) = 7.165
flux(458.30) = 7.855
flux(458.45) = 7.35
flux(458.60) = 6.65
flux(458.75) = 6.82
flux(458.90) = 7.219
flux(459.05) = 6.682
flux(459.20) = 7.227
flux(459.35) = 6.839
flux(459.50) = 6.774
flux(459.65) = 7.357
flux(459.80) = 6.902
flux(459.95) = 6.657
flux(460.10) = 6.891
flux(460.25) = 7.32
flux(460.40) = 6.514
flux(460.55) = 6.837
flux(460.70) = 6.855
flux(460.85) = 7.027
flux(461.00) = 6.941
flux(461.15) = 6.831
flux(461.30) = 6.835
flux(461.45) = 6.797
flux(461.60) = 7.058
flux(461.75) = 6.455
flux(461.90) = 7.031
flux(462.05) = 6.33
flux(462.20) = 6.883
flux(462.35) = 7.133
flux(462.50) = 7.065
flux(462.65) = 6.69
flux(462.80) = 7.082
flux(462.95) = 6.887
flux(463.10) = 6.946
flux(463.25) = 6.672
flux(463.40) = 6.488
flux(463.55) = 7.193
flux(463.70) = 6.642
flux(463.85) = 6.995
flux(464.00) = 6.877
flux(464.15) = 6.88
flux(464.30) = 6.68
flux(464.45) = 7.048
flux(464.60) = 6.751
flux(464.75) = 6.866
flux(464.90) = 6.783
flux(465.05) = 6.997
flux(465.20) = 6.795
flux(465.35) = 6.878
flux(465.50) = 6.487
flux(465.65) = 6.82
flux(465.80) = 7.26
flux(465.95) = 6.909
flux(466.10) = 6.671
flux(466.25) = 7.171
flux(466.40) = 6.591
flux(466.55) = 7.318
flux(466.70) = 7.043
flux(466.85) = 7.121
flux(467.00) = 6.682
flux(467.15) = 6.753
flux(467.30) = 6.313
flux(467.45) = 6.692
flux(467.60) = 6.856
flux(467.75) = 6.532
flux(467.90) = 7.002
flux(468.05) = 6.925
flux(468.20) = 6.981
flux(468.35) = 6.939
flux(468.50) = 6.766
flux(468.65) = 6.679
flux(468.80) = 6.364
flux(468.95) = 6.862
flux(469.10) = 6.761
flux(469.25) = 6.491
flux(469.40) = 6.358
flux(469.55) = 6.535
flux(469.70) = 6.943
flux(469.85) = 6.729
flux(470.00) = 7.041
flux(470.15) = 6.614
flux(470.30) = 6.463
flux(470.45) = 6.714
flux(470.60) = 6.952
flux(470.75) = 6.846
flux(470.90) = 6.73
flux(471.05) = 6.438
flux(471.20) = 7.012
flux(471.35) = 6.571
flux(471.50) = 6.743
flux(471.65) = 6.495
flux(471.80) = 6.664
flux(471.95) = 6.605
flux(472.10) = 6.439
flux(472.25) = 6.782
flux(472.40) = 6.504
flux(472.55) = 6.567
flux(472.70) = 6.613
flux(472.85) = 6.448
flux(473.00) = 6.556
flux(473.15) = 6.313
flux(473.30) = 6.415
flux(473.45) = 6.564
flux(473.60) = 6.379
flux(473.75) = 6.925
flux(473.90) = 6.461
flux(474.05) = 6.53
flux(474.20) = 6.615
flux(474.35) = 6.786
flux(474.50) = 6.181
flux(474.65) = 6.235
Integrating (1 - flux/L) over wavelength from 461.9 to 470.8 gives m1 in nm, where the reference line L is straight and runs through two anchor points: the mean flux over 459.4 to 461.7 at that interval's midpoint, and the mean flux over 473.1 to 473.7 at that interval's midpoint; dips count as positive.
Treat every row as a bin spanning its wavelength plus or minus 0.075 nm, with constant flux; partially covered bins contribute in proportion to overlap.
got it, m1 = -0.16 nm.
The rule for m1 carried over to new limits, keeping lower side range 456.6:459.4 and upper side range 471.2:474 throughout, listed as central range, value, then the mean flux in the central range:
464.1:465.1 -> 0.00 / 6.85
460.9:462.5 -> 0.04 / 6.84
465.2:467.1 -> -0.02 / 6.91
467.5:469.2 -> -0.01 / 6.78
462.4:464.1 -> 0.02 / 6.87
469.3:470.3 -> 0.00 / 6.68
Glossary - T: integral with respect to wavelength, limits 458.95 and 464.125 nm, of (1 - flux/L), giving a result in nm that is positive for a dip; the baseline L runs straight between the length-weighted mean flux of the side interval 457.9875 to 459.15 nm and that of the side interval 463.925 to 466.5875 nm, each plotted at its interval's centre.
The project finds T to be 0.10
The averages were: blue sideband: 7.11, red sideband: 6.87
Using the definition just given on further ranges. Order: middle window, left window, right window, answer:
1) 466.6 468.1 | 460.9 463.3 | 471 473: -0.017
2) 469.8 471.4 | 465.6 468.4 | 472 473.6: -0.022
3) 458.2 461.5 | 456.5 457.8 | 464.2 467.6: 0.039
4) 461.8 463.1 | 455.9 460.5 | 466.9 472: 0.008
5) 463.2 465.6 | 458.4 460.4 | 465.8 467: 0.053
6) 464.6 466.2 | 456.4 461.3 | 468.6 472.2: -0.006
